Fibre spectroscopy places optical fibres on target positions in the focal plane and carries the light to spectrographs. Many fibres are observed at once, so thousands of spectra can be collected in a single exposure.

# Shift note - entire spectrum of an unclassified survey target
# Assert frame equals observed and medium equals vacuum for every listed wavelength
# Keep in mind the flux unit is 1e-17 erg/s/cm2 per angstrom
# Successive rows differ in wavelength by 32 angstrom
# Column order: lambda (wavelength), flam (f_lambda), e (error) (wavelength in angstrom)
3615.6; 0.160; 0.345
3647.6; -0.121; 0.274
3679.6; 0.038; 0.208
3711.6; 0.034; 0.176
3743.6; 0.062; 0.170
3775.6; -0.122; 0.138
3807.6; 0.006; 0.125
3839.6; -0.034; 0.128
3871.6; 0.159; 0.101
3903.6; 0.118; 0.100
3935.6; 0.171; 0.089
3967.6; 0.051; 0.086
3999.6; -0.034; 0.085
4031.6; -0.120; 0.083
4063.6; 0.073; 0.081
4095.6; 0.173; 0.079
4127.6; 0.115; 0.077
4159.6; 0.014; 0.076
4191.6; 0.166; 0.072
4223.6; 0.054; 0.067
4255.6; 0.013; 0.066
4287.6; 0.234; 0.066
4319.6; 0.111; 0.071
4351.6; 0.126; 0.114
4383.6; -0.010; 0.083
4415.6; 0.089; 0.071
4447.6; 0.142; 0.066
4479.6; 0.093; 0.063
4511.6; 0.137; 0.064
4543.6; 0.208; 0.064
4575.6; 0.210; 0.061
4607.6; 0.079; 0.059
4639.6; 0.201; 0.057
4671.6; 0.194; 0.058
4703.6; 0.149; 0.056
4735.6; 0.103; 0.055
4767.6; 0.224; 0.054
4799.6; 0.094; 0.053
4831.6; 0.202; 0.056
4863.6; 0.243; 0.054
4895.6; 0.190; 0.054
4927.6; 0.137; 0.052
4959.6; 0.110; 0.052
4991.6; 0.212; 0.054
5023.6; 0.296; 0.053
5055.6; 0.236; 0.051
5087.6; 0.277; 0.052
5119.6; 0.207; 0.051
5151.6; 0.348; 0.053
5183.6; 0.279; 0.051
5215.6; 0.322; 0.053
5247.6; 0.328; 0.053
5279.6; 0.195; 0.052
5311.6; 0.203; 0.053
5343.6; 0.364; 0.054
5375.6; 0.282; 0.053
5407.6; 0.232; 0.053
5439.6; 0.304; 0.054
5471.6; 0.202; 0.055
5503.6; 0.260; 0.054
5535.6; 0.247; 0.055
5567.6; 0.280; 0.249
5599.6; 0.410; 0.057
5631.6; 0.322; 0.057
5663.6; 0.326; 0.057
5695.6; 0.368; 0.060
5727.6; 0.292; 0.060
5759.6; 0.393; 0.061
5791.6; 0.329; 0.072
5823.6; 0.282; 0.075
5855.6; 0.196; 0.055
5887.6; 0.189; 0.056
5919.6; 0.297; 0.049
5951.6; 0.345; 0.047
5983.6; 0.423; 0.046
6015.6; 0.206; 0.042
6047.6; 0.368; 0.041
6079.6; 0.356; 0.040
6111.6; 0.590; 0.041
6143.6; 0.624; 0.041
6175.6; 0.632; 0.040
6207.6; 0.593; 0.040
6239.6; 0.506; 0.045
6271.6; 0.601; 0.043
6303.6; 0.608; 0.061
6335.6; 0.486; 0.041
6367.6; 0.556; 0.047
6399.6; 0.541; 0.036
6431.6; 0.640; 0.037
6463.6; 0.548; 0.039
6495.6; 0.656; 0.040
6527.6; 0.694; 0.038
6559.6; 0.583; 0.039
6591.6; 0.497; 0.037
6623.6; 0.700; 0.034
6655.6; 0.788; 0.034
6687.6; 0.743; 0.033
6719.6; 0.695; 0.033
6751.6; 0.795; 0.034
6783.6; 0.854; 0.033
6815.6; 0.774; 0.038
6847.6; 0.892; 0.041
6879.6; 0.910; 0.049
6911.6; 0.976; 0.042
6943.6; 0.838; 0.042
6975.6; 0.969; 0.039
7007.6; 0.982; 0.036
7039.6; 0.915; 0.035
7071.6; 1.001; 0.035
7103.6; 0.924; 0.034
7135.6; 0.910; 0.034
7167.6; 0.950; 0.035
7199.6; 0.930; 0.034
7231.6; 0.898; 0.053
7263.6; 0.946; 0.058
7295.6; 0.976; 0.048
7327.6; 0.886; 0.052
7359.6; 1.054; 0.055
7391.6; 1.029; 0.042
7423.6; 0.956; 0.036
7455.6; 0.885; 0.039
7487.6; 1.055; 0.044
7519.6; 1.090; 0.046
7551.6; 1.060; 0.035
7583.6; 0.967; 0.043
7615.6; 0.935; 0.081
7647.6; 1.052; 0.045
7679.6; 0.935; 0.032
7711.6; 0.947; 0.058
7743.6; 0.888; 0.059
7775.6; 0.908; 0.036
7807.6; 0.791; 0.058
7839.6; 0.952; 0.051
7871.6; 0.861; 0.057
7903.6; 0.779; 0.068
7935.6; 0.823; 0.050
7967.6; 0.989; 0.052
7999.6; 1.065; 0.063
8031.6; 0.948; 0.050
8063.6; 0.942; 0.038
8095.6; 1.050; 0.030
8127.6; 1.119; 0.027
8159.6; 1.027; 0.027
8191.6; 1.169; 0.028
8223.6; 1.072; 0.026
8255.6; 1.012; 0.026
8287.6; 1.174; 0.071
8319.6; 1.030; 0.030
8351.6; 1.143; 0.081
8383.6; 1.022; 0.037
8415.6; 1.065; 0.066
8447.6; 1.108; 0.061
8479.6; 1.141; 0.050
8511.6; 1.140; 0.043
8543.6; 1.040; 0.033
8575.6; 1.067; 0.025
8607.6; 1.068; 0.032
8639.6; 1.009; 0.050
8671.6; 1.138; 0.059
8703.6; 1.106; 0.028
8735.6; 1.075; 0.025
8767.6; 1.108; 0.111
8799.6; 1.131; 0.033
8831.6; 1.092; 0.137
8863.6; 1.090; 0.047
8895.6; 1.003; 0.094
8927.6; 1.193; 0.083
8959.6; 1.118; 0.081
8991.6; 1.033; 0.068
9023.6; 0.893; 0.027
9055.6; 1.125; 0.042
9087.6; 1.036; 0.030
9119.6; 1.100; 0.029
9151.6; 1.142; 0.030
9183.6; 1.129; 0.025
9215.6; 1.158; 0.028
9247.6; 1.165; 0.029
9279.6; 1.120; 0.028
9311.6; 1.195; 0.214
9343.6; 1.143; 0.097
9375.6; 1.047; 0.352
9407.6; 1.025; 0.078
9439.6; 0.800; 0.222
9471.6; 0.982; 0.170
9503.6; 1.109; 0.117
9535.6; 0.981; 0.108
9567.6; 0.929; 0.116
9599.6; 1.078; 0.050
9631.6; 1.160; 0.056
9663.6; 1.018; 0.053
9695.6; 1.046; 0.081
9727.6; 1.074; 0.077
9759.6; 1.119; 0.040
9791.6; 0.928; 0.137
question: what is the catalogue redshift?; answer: 0.530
